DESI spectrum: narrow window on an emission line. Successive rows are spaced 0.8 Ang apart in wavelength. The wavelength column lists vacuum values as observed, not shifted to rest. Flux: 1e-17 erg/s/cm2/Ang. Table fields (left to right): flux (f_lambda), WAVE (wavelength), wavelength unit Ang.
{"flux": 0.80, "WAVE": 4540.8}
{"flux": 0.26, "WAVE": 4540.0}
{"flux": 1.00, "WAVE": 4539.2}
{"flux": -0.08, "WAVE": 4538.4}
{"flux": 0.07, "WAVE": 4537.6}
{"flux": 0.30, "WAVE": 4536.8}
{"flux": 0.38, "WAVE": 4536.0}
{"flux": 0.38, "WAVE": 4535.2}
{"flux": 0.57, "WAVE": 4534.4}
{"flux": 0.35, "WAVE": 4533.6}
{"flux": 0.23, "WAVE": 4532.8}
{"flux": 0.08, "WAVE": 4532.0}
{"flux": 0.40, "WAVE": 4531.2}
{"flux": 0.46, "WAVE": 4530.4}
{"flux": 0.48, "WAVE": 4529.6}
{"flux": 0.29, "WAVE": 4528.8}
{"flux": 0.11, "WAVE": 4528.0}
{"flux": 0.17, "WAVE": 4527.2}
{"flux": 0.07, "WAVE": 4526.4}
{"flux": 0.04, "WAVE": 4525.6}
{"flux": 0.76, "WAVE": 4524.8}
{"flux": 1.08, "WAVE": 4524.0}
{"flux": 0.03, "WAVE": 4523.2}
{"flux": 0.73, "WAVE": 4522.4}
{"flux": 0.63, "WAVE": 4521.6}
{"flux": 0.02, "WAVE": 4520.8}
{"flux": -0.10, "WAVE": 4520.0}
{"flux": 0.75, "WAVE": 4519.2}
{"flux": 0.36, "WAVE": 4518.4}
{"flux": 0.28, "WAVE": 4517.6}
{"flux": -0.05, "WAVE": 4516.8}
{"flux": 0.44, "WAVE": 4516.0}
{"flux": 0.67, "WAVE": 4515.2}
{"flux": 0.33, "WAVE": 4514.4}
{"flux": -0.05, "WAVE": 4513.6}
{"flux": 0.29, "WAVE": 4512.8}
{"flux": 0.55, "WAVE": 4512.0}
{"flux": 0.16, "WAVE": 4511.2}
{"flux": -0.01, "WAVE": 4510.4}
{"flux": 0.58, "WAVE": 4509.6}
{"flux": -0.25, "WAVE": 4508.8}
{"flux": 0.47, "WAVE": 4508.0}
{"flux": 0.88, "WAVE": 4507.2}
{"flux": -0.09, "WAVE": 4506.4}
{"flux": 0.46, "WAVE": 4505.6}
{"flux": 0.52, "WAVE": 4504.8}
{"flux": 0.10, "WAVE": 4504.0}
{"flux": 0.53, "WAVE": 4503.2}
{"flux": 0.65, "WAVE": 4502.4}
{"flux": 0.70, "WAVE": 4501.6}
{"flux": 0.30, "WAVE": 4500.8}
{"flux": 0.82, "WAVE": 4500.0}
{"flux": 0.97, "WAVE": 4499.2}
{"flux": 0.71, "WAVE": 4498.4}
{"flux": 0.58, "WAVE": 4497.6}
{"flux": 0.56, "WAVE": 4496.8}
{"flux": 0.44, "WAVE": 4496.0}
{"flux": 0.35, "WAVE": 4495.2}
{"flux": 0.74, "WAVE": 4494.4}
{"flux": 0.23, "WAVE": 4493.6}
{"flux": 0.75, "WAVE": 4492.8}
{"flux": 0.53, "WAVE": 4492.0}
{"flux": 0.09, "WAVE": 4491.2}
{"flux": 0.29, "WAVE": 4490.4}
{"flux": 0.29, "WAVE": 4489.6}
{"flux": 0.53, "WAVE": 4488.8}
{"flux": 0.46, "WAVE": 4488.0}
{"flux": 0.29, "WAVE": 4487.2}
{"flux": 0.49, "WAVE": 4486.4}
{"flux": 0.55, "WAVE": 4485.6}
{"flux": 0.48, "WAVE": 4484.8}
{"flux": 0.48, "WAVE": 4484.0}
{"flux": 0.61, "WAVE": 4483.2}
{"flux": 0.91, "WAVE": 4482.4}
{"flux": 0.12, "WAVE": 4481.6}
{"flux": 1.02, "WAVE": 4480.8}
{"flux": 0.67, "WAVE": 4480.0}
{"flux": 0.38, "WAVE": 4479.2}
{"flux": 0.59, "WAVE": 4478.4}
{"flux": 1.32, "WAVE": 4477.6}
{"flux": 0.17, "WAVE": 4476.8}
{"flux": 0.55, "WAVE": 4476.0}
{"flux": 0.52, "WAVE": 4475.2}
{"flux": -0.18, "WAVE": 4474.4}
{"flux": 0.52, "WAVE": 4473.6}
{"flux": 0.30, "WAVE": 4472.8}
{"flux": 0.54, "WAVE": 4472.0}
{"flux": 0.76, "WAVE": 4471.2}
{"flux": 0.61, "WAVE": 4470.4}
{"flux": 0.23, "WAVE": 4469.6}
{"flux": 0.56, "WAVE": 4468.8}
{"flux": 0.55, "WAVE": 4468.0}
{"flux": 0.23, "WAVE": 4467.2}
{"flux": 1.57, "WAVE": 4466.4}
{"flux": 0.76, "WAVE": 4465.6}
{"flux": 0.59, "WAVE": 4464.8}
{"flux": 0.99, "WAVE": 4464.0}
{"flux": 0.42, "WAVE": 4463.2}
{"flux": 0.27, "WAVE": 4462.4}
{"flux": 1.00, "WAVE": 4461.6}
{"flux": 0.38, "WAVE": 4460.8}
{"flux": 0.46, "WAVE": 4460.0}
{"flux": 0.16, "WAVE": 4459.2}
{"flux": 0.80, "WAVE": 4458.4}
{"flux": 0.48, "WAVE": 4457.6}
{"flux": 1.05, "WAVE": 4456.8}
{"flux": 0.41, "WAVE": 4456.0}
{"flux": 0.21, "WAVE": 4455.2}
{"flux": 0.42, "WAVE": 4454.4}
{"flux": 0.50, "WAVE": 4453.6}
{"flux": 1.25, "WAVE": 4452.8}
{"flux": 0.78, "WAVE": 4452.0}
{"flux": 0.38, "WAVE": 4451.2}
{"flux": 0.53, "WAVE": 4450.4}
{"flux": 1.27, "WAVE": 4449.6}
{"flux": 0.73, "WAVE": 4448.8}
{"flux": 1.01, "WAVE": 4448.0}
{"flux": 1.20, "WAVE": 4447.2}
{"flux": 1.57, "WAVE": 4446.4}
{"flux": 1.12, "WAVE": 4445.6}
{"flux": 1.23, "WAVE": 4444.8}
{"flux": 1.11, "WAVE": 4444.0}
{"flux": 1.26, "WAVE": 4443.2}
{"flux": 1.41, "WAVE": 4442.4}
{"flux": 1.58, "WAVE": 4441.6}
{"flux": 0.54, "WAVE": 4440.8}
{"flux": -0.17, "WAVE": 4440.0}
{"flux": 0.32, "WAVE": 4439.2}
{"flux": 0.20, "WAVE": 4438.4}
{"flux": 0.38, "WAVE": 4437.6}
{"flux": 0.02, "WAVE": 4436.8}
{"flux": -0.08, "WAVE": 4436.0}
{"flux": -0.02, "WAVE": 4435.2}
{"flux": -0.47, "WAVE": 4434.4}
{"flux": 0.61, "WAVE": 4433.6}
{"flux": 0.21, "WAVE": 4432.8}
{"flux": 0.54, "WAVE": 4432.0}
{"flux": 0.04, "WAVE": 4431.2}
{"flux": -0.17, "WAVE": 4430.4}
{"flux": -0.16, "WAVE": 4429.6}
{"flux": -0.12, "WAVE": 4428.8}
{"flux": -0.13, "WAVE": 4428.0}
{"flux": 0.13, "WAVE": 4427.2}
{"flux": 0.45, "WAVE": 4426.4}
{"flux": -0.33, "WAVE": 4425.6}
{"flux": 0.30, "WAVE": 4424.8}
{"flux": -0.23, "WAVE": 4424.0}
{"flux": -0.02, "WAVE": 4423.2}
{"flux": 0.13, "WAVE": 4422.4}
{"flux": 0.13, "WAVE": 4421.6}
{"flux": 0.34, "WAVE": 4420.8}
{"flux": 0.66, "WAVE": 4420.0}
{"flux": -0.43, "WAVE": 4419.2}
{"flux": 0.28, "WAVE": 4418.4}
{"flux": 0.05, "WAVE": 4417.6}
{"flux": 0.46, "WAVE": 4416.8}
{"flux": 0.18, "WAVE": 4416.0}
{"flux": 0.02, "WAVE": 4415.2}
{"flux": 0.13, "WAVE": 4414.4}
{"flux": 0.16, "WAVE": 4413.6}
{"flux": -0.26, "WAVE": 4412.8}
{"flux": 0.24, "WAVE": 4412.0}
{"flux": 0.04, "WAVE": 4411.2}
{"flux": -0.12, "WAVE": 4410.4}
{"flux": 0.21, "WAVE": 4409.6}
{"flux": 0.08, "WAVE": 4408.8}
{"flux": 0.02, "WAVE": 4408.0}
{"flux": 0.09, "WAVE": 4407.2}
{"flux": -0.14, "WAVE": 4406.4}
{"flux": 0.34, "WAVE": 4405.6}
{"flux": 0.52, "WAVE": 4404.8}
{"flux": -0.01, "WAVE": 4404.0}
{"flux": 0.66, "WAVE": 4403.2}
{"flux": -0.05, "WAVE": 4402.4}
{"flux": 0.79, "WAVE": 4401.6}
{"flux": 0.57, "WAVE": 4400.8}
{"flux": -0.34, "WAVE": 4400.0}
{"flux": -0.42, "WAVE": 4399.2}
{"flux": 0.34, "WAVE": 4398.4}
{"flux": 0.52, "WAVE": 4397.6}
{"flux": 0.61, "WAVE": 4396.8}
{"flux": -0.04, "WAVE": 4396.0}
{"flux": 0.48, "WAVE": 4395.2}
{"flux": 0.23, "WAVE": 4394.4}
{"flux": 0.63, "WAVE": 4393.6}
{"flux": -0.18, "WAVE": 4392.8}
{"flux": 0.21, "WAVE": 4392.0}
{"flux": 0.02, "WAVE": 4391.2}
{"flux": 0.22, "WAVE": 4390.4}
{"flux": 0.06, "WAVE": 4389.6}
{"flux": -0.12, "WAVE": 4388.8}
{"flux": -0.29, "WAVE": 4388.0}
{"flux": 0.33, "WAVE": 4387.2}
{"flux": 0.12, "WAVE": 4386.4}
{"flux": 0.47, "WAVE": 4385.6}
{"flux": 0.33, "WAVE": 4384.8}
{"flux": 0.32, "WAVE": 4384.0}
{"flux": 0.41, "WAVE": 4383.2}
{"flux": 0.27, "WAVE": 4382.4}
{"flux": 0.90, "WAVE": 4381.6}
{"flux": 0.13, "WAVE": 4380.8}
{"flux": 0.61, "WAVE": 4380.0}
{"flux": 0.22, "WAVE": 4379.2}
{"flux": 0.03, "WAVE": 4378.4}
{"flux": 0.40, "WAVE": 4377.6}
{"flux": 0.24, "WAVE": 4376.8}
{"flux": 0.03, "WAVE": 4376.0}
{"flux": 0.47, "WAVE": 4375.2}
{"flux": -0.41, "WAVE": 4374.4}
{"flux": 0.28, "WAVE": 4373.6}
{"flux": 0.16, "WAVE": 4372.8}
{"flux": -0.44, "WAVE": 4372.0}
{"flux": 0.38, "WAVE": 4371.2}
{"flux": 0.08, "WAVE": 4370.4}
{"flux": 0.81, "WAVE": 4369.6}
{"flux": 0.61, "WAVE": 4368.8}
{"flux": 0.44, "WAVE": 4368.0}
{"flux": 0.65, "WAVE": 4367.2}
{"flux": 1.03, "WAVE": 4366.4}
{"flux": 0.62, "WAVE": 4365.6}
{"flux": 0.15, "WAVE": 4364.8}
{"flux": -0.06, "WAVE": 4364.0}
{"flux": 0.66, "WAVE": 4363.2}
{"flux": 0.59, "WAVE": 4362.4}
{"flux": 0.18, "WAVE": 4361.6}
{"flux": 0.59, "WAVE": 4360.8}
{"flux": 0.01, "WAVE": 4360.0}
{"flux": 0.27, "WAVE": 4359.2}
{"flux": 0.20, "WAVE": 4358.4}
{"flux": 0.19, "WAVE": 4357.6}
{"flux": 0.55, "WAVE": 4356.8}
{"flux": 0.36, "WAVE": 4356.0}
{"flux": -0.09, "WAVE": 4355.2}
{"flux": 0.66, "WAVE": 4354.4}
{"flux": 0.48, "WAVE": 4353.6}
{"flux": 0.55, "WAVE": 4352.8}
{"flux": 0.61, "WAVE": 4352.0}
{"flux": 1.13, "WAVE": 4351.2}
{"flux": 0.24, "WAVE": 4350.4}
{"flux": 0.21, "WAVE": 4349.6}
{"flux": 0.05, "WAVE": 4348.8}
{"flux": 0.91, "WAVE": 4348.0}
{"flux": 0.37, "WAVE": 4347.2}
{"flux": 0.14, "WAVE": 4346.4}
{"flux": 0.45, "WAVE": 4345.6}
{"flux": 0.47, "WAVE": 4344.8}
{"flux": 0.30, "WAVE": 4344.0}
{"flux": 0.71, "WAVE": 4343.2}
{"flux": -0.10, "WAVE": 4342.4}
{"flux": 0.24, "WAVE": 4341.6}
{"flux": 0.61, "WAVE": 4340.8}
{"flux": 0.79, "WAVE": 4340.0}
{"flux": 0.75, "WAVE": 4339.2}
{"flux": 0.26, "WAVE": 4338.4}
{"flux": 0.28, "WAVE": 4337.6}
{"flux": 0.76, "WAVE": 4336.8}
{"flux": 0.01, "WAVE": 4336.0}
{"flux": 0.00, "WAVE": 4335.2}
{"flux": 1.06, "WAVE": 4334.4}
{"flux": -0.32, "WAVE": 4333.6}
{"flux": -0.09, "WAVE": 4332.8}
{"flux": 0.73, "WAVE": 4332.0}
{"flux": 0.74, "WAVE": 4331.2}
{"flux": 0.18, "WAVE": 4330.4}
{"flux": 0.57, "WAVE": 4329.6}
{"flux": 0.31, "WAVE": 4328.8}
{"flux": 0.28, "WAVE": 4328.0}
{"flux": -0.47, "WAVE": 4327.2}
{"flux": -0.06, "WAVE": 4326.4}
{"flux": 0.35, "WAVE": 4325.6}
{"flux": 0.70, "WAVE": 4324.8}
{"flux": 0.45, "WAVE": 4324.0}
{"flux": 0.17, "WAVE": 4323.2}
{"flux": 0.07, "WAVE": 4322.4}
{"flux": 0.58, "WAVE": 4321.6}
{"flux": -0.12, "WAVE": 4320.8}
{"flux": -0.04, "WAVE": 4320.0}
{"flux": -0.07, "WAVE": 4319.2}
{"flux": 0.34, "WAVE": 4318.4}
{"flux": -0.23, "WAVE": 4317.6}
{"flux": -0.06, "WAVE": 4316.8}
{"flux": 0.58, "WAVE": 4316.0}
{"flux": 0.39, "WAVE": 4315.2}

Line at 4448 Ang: C IV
